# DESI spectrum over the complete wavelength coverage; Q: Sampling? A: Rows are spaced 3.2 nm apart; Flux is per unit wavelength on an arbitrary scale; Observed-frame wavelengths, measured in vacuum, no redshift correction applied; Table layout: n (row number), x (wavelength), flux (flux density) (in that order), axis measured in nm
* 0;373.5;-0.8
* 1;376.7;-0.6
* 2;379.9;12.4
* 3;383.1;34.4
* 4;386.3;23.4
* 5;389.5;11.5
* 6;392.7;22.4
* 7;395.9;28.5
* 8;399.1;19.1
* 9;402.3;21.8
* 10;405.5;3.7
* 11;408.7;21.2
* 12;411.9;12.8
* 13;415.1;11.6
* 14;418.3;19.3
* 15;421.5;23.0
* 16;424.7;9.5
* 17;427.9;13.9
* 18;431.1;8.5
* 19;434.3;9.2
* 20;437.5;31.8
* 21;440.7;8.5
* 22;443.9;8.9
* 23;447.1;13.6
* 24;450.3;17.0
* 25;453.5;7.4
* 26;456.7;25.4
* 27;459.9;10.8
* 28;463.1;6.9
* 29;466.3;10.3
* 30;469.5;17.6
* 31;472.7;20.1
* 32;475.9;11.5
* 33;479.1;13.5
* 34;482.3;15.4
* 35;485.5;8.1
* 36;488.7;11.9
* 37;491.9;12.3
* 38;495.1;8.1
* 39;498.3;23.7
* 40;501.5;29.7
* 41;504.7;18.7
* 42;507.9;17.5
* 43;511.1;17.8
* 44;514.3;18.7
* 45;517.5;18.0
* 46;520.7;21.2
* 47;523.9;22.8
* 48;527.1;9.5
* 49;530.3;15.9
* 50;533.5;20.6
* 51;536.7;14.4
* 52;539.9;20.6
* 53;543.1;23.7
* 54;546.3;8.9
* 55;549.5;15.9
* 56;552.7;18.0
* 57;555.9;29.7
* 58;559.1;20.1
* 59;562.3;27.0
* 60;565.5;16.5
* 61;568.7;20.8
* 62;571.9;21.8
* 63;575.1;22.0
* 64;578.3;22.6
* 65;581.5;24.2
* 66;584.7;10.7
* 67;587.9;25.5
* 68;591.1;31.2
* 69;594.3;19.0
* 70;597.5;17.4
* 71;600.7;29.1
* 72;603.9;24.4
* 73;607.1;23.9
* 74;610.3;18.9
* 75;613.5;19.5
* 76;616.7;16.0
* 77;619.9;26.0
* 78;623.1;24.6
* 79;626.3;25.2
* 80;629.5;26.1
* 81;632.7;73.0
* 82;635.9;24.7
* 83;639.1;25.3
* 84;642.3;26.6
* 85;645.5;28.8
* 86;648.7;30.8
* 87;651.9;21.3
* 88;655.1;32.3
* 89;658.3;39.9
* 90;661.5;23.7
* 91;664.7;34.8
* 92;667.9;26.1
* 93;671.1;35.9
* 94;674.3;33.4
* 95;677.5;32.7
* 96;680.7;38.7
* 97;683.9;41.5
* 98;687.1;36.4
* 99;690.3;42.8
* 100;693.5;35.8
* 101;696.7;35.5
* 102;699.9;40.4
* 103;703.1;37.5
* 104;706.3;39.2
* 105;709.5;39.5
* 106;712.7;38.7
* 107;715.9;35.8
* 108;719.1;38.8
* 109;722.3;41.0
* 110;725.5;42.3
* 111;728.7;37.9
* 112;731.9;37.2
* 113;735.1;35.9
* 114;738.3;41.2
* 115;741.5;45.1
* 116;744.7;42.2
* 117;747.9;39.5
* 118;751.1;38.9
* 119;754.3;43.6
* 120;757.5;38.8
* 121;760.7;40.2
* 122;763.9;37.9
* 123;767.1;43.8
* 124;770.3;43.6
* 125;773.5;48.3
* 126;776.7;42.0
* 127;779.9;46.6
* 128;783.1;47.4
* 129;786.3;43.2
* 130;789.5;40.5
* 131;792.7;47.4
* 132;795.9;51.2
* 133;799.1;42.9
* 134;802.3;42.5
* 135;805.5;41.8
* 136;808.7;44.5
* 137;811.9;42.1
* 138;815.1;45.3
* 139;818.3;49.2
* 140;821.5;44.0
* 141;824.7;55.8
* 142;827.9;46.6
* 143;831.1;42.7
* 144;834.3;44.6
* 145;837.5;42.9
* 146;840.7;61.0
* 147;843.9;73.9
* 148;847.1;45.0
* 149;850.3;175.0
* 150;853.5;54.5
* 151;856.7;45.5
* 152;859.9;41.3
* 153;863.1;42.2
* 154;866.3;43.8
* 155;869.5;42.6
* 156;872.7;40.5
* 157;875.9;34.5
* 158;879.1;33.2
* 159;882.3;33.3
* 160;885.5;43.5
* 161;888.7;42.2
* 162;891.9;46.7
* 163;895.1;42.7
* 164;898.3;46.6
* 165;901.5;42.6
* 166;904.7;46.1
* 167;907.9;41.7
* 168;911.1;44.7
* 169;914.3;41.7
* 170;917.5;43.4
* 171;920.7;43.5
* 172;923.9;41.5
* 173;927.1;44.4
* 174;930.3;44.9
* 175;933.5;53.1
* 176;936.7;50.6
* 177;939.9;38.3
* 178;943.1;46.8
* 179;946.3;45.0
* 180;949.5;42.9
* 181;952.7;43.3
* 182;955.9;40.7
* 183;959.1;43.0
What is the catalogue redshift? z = 0.70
